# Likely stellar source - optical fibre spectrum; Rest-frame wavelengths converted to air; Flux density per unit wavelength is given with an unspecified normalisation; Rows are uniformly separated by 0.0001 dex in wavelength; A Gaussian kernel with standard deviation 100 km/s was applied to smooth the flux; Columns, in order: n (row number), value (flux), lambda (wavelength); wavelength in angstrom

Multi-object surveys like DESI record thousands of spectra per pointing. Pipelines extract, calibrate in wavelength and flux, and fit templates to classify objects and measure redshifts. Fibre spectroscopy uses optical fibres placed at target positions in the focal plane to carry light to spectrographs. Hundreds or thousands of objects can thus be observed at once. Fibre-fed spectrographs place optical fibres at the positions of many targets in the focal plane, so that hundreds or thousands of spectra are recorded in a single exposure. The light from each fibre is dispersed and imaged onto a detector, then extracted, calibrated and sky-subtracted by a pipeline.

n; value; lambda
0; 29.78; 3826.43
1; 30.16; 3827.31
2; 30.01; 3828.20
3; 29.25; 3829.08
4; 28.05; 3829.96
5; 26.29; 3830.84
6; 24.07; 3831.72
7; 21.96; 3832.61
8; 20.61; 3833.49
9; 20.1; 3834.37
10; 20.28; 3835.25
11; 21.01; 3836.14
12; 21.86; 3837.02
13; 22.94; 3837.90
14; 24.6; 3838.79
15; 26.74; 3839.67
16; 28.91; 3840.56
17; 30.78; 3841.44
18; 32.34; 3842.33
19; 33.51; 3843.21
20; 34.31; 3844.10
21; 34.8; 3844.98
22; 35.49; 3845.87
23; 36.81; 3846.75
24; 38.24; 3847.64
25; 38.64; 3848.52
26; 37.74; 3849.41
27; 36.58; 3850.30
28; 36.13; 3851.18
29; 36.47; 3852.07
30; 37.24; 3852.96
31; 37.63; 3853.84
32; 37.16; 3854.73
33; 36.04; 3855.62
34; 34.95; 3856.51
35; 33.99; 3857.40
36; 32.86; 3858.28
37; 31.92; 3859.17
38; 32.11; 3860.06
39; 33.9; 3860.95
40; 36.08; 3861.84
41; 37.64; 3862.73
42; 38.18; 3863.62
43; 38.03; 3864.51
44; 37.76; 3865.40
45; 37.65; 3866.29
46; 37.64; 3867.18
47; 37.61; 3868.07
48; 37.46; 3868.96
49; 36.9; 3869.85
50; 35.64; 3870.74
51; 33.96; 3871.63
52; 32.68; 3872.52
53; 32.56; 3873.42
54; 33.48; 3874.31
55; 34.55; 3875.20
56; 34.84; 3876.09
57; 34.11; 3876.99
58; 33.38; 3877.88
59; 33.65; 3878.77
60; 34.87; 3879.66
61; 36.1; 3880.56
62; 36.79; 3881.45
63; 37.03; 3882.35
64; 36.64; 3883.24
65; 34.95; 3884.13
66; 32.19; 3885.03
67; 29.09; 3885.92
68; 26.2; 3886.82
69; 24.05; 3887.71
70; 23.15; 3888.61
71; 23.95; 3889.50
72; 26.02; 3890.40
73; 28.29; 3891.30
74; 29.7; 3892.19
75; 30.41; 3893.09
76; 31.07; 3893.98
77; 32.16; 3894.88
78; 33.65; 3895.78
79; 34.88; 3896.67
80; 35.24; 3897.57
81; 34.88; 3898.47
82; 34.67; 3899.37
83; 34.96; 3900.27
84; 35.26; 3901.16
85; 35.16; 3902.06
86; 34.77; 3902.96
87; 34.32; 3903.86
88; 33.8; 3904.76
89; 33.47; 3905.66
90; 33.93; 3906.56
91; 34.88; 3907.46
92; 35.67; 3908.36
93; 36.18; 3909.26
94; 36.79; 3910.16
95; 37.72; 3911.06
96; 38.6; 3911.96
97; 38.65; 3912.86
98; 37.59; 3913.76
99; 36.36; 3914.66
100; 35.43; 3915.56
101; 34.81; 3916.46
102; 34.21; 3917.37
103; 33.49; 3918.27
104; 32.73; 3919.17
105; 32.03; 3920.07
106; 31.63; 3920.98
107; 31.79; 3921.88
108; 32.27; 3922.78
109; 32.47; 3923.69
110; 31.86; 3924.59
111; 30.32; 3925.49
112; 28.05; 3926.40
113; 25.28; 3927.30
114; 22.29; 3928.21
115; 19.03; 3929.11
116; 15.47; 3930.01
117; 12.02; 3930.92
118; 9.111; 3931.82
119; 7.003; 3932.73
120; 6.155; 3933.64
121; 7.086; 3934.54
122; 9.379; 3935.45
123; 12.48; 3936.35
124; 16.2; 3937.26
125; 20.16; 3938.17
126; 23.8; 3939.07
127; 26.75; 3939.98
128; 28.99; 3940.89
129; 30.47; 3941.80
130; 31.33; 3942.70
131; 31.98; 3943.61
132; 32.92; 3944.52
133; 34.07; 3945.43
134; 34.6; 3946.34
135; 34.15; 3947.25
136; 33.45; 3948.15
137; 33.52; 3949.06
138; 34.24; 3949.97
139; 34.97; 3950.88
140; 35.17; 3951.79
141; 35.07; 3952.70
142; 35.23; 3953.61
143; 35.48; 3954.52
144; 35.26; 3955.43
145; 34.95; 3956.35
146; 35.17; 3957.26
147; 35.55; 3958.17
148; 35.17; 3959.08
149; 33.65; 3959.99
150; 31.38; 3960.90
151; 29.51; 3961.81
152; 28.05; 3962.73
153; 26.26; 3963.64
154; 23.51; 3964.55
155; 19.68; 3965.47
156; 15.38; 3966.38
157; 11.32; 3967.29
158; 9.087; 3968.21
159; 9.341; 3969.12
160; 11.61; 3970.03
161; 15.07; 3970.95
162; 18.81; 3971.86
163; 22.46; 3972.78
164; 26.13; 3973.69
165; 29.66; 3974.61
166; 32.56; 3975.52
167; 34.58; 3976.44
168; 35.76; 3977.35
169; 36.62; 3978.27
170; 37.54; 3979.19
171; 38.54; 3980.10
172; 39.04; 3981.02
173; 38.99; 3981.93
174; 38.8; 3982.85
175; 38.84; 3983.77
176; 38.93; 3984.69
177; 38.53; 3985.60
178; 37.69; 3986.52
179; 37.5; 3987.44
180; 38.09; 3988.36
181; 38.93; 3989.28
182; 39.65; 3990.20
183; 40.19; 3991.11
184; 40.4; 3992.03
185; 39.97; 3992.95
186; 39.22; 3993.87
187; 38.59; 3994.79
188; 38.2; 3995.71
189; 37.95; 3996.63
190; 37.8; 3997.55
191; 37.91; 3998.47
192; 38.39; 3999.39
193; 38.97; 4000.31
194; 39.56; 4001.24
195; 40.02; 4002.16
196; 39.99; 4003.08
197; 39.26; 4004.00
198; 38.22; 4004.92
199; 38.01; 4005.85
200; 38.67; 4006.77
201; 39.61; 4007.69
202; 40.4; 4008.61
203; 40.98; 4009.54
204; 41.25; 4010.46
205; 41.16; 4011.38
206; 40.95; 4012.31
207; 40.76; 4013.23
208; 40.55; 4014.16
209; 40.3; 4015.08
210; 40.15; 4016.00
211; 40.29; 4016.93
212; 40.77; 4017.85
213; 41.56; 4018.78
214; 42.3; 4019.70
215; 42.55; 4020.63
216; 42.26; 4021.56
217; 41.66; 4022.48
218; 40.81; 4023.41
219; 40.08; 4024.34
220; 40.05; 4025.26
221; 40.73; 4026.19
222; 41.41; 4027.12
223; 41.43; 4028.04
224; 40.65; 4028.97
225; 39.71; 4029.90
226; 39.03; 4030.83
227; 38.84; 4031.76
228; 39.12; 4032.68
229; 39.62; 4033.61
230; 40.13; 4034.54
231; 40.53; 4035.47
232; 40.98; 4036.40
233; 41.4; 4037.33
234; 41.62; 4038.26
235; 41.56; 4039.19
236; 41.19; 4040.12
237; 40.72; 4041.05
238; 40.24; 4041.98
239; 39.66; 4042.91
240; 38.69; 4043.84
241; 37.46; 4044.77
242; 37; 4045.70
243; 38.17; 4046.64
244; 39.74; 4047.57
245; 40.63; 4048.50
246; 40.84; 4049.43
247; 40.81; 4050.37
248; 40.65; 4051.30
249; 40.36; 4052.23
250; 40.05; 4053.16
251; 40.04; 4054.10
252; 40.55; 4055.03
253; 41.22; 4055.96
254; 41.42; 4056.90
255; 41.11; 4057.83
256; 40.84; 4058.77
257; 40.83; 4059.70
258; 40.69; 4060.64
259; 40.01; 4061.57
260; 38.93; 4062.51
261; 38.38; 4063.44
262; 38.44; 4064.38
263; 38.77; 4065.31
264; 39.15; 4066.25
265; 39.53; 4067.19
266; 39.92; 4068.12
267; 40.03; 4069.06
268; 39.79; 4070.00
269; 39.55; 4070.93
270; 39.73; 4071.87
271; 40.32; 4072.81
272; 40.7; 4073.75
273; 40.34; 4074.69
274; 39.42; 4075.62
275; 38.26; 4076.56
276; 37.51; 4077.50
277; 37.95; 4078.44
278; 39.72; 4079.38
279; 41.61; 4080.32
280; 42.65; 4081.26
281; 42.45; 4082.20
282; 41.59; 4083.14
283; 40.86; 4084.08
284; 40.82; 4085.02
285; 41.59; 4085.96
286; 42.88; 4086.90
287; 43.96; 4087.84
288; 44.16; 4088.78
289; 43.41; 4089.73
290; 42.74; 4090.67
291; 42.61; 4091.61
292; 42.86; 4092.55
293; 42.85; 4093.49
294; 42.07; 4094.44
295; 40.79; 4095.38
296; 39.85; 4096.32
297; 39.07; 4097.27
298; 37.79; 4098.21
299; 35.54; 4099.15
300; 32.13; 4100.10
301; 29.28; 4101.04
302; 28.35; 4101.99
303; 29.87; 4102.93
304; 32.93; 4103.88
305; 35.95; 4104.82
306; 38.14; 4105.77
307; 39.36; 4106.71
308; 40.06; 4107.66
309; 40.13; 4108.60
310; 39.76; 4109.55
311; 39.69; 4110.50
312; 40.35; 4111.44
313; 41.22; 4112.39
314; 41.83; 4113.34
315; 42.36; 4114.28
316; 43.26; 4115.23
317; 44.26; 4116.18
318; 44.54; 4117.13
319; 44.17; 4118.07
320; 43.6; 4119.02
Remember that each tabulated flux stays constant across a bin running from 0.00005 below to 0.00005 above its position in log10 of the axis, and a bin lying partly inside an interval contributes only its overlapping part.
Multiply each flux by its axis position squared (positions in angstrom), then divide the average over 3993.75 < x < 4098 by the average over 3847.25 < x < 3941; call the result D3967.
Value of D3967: 1.4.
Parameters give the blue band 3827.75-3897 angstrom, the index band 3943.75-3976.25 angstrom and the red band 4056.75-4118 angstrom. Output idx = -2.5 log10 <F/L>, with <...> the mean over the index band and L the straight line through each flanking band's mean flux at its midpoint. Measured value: 0.25 mag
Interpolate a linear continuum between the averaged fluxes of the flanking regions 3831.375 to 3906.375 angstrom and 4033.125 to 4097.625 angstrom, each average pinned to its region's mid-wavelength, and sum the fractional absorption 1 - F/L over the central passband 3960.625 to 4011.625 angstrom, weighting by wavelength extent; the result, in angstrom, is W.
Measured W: 5.5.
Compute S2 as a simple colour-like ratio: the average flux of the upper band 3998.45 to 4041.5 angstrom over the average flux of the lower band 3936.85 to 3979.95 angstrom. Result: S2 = 1.4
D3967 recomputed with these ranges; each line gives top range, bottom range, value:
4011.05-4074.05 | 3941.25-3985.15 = 1.38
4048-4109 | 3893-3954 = 1.44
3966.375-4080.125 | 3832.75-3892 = 1.26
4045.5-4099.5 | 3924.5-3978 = 1.69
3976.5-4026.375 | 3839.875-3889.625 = 1.23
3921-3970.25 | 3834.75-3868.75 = 0.80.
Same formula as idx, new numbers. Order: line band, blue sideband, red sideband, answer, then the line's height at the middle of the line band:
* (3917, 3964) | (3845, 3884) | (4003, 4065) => 0.34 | 37.8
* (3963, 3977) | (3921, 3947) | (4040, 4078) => 0.34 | 28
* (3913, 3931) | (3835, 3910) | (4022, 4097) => 0.17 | 35.2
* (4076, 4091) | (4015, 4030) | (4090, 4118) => -0.05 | 39.6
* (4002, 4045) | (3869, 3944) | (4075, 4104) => -0.13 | 36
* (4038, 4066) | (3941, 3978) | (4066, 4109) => -0.10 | 36.4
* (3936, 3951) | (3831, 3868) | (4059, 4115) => 0.21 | 35.2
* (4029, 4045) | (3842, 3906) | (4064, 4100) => -0.03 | 39.1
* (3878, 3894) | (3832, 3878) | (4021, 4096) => 0.11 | 34.2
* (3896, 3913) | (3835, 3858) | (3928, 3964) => -0.21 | 29.2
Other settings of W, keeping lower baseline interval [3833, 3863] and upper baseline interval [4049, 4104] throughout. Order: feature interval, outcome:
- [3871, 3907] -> 0.8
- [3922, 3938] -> 7.3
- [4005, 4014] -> -0.6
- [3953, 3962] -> 0.4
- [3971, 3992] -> 0.8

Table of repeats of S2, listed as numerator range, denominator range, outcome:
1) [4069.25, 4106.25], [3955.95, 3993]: 1.28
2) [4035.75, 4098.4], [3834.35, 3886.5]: 1.20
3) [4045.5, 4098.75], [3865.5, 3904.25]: 1.22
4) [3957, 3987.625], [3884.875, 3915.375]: 0.88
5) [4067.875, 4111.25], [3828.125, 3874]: 1.21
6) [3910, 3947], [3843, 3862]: 0.75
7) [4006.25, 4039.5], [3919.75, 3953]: 1.59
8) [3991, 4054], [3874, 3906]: 1.23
